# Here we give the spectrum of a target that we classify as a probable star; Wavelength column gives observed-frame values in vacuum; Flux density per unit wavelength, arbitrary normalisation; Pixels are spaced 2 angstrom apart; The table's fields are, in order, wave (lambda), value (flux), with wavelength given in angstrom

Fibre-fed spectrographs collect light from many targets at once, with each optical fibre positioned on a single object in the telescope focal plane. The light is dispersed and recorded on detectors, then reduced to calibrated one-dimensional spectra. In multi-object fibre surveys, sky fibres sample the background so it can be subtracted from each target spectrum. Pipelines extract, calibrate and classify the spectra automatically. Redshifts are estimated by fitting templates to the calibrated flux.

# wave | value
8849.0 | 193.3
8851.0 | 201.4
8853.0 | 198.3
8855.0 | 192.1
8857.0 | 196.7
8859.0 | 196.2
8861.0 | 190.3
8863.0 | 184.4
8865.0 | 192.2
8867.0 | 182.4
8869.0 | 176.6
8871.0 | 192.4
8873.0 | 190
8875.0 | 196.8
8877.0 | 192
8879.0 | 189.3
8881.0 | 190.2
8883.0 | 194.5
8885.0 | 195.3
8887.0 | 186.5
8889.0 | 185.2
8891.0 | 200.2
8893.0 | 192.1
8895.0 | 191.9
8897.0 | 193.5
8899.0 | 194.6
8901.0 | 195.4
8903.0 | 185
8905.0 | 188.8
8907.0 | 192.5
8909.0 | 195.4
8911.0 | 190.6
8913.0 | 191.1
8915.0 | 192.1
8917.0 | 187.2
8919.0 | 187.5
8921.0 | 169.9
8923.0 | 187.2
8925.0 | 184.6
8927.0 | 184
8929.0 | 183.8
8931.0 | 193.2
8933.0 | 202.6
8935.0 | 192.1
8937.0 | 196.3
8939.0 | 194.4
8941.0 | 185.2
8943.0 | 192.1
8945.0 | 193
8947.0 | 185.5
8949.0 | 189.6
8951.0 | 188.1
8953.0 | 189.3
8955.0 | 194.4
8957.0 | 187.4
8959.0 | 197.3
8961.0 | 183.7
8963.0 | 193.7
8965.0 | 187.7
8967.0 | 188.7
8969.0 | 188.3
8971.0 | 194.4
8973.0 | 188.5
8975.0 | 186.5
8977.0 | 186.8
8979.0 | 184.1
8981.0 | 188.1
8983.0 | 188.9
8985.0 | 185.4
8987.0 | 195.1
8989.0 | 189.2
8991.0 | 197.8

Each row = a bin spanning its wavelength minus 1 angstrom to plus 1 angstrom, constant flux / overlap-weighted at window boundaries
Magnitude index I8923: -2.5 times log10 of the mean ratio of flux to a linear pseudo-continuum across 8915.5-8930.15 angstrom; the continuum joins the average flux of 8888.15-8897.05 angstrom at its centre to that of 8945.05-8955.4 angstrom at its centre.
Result 0.04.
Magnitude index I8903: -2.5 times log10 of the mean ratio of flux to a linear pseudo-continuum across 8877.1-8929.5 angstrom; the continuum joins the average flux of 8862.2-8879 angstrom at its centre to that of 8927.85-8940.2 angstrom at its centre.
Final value 0.01 mag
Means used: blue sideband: 188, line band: 190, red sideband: 193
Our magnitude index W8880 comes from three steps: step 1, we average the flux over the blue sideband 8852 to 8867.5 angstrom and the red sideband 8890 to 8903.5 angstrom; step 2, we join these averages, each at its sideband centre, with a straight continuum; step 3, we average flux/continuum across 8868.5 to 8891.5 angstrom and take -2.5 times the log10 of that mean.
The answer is 0.01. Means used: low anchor 192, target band 191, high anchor 194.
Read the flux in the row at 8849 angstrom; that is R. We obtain 193.3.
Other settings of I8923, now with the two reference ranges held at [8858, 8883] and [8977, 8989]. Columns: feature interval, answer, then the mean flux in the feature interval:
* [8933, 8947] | -0.021 mag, 192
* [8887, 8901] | -0.019 mag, 193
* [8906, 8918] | -0.014 mag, 191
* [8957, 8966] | -0.010 mag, 190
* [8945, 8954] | 0.000 mag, 189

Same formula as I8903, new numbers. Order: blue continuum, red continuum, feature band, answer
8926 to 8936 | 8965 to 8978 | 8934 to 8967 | 0.00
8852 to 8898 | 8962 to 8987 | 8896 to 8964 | 0.00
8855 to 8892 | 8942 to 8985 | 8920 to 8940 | 0.01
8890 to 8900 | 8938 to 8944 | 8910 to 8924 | 0.03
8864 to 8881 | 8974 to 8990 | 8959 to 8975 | -0.01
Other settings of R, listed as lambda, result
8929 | 183.8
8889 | 185.2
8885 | 195.3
